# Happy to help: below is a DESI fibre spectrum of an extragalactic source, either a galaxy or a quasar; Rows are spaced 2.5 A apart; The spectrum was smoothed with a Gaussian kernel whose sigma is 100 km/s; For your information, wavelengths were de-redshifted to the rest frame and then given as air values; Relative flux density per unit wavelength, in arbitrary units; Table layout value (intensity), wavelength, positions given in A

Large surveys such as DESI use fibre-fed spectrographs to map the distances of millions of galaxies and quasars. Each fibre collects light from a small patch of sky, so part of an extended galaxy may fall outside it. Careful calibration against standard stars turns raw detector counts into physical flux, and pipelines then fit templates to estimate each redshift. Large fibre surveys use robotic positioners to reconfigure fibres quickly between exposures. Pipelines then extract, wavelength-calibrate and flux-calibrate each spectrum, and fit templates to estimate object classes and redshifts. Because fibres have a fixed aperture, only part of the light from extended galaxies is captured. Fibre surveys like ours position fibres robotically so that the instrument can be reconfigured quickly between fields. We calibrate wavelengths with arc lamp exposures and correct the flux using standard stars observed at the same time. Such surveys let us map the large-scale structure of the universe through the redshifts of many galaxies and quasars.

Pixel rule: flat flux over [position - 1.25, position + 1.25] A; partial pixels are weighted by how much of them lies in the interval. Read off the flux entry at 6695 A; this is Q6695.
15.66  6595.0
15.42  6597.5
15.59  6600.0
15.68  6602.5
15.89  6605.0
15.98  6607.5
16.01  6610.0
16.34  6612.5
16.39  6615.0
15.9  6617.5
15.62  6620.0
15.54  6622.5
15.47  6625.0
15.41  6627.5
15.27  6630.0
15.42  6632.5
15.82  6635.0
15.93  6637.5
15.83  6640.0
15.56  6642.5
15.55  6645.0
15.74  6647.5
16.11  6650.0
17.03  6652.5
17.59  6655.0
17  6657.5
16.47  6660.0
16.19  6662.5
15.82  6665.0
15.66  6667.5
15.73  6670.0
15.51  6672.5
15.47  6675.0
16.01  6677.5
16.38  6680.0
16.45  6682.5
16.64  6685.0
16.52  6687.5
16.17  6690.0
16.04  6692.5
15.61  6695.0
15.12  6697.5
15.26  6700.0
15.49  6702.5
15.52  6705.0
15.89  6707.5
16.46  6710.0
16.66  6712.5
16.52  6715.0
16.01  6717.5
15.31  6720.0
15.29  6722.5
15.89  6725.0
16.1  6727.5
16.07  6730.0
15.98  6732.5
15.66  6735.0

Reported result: 15.61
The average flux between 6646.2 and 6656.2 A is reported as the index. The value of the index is 16.6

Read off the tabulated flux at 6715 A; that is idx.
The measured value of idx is 16.52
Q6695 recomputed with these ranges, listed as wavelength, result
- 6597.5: 15.42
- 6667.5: 15.66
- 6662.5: 16.19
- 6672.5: 15.51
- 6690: 16.17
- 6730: 16.07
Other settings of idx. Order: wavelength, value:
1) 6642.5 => 15.56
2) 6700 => 15.26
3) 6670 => 15.73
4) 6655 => 17.59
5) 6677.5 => 16.01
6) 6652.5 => 17.03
